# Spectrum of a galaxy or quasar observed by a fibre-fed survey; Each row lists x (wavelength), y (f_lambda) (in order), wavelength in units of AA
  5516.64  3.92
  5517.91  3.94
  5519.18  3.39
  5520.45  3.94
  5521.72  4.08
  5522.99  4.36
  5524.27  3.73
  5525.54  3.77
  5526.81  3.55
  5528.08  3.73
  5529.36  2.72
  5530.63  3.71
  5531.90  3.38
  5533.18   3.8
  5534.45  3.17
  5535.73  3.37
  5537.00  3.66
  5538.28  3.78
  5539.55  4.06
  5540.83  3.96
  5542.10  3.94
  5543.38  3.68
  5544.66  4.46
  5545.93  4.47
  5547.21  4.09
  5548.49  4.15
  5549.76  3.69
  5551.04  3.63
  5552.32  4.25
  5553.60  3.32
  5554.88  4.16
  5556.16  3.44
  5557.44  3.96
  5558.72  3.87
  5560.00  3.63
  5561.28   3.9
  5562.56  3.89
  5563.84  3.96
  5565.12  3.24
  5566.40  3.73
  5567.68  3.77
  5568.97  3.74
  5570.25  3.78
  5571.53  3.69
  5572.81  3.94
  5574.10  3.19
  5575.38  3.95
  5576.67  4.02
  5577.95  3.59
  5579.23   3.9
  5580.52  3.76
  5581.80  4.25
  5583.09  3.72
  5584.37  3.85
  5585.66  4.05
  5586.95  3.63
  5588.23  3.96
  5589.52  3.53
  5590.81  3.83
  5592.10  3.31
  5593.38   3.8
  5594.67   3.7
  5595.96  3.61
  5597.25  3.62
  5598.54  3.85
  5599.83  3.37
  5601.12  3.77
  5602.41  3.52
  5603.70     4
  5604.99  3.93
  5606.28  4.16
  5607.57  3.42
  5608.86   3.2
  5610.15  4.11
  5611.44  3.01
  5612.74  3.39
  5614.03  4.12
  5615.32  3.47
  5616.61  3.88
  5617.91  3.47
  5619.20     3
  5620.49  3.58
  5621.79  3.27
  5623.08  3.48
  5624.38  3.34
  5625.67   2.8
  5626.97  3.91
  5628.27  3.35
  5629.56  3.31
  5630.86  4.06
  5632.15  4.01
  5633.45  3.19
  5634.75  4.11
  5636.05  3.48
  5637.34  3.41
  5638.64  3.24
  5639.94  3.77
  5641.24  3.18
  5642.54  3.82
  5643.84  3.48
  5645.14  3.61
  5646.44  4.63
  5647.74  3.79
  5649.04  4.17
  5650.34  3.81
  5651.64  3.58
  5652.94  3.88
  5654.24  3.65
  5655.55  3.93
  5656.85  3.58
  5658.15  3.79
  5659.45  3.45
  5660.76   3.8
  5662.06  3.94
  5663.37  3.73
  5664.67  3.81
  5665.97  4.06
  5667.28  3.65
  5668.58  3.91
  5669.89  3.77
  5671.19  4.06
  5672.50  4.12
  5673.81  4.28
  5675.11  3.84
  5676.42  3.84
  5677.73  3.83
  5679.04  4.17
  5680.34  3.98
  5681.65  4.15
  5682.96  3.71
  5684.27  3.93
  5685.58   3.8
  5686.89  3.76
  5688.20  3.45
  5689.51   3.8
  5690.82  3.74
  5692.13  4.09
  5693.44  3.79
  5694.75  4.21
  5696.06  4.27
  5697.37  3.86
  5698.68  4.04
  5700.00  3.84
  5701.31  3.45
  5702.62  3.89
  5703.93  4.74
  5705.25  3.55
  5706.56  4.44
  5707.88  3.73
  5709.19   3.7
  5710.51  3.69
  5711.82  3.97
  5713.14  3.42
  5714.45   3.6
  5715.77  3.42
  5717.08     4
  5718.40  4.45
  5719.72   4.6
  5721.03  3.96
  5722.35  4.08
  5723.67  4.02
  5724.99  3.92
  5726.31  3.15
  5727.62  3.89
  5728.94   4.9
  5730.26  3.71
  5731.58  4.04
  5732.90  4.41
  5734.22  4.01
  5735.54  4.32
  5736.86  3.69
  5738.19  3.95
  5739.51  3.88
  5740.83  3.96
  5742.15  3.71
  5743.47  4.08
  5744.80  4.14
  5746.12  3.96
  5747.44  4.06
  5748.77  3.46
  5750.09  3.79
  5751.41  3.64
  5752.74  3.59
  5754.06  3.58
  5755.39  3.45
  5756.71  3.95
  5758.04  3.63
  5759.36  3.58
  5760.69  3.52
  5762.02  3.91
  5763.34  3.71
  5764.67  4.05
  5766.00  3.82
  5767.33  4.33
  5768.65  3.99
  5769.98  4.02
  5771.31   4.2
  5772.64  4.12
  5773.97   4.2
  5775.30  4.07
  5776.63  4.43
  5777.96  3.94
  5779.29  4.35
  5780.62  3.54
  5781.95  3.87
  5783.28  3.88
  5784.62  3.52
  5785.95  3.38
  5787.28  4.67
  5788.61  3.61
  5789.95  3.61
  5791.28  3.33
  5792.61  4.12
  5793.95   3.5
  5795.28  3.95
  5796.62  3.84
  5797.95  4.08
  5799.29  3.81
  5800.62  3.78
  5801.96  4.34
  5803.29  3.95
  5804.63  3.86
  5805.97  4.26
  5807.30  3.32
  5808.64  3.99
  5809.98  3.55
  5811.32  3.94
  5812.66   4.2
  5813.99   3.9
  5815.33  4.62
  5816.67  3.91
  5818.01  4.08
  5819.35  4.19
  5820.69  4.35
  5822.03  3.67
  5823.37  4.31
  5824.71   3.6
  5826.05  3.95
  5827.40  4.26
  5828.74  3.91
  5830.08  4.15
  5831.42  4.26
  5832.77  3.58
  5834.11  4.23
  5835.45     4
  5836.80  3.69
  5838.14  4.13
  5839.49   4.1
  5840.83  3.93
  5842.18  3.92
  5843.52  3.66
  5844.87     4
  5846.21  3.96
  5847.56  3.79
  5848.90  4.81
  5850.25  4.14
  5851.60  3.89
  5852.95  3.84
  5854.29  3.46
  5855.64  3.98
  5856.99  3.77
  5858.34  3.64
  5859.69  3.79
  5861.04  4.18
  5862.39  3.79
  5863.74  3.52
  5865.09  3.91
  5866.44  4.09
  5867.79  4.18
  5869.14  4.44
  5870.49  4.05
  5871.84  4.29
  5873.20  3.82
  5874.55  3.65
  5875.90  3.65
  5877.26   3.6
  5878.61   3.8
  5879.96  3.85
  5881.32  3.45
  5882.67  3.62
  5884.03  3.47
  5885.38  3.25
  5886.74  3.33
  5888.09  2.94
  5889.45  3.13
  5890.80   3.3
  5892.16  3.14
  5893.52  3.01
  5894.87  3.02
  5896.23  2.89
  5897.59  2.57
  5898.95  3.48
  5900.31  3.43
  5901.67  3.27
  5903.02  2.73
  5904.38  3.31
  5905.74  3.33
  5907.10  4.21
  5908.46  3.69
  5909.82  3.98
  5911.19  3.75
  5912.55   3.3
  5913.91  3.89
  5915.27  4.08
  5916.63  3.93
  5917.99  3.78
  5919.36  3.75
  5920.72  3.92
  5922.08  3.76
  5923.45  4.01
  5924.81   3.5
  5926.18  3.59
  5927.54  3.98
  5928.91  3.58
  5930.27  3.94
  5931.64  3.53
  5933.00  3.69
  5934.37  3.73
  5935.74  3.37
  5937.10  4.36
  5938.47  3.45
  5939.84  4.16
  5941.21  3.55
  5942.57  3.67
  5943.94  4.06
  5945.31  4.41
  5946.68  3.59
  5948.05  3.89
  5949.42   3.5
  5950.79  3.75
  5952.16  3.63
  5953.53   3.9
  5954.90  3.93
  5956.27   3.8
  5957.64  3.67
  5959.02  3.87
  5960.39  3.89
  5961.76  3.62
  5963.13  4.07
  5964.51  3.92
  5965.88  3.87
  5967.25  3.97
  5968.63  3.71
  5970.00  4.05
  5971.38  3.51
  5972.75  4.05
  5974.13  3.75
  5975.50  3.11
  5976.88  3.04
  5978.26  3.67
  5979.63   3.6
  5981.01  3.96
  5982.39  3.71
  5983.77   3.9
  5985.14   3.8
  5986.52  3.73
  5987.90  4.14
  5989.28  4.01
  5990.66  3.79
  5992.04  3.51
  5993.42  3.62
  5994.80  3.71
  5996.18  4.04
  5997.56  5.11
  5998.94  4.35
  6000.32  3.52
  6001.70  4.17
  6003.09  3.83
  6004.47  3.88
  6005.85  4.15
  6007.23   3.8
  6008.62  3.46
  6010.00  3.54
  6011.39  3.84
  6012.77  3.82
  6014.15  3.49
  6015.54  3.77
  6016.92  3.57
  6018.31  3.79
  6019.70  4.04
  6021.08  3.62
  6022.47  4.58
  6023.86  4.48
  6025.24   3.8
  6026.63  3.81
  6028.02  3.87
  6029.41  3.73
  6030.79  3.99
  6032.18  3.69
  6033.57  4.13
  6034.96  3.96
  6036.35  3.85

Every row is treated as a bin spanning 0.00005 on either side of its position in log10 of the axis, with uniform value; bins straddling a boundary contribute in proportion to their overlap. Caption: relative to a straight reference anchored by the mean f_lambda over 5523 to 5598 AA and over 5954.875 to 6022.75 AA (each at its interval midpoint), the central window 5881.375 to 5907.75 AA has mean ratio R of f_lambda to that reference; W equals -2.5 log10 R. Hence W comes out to 0.176 mag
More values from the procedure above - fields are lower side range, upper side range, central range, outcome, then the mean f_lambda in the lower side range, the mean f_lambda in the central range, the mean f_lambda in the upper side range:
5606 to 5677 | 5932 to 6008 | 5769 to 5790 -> -0.06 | 3.68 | 3.97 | 3.83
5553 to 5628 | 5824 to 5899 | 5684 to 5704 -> -0.05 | 3.68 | 3.89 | 3.75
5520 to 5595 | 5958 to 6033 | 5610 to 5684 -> 0.02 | 3.78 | 3.71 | 3.84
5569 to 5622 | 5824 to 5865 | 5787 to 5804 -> 0.00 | 3.69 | 3.87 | 3.93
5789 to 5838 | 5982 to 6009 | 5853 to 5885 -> 0.03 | 3.95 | 3.82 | 3.92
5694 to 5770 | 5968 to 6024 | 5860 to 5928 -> 0.07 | 3.91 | 3.61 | 3.83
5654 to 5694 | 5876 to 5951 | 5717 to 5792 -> -0.04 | 3.85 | 3.92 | 3.59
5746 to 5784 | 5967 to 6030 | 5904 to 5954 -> 0.02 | 3.88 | 3.77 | 3.83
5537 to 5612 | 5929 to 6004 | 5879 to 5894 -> 0.15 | 3.79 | 3.33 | 3.82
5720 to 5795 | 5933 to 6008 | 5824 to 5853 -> -0.03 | 3.9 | 3.99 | 3.83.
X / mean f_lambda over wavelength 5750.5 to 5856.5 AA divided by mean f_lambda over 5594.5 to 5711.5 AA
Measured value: 1.0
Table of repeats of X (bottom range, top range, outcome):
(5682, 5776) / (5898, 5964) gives 0.95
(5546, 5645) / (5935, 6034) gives 1.04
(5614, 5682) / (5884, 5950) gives 0.96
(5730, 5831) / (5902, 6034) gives 0.97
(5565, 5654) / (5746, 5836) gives 1.07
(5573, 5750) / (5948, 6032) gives 1.01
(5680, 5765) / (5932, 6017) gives 0.98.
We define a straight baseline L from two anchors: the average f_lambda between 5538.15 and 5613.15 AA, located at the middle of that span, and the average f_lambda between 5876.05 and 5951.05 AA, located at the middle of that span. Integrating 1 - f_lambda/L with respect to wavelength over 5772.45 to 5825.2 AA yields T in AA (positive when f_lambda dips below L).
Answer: -4.1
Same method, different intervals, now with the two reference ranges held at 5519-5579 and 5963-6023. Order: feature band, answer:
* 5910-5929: 0.2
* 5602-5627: 1.6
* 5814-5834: -1.3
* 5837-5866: -0.8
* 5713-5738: -1.3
